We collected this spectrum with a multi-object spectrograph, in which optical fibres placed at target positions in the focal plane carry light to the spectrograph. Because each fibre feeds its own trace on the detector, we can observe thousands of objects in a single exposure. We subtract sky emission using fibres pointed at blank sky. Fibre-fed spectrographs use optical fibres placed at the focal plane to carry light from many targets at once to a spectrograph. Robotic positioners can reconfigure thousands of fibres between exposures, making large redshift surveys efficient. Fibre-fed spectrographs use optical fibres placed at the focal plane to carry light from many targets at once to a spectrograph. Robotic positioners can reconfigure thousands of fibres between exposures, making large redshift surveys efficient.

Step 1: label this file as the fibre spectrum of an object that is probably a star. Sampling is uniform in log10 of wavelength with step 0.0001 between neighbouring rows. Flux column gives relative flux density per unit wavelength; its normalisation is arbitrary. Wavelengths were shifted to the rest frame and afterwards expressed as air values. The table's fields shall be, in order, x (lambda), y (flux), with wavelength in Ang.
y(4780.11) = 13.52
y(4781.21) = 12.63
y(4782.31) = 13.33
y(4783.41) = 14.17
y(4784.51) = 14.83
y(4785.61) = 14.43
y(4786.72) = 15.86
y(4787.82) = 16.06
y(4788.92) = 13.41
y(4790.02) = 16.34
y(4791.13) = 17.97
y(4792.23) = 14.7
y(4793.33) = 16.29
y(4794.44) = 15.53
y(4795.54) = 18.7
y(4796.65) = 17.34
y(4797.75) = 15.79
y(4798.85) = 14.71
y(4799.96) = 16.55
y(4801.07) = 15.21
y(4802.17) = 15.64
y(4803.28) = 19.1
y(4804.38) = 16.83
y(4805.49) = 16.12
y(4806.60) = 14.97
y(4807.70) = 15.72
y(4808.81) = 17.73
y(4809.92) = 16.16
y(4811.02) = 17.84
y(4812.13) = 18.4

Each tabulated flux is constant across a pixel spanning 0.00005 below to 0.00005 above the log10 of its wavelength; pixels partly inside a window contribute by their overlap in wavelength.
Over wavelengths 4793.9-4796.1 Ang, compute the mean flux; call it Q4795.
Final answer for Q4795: 17.1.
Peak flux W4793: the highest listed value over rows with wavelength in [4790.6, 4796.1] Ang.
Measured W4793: 18.7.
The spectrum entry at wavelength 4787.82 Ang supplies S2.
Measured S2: 16.06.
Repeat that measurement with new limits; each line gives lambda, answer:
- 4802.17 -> 15.64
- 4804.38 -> 16.83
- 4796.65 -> 17.34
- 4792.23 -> 14.7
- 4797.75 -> 15.79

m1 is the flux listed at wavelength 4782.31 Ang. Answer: 13.33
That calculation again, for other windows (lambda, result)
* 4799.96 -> 16.55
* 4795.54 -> 18.7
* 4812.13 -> 18.4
